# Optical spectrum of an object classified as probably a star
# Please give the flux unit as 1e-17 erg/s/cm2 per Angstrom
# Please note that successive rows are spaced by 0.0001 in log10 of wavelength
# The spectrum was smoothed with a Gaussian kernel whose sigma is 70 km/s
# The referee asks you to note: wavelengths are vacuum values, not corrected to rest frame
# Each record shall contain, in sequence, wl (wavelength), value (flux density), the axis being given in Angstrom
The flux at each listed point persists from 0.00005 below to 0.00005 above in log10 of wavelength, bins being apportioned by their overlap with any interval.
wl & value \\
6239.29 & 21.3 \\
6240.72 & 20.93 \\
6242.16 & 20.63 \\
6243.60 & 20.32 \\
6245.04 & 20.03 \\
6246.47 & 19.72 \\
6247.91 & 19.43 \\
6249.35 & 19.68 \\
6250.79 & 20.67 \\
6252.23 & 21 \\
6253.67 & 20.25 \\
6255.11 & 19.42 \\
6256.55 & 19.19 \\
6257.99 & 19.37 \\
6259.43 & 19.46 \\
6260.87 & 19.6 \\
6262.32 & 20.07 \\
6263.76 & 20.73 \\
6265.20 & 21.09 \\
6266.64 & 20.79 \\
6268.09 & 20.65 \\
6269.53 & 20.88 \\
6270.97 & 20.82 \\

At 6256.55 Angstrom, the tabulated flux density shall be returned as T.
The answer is 19.19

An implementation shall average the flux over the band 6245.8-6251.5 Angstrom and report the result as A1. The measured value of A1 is 19.9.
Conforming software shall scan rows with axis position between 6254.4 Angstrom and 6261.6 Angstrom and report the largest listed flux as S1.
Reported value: 19.6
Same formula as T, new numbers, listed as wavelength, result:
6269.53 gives 20.88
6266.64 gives 20.79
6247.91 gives 19.43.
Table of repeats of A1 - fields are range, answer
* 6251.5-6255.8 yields 20.2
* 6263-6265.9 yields 20.9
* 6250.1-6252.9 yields 20.8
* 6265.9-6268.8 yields 20.7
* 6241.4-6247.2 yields 20.2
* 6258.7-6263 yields 19.7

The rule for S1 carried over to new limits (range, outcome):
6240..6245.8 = 20.93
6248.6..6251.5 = 20.67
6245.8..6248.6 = 19.72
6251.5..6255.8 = 21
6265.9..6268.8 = 20.79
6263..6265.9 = 21.09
